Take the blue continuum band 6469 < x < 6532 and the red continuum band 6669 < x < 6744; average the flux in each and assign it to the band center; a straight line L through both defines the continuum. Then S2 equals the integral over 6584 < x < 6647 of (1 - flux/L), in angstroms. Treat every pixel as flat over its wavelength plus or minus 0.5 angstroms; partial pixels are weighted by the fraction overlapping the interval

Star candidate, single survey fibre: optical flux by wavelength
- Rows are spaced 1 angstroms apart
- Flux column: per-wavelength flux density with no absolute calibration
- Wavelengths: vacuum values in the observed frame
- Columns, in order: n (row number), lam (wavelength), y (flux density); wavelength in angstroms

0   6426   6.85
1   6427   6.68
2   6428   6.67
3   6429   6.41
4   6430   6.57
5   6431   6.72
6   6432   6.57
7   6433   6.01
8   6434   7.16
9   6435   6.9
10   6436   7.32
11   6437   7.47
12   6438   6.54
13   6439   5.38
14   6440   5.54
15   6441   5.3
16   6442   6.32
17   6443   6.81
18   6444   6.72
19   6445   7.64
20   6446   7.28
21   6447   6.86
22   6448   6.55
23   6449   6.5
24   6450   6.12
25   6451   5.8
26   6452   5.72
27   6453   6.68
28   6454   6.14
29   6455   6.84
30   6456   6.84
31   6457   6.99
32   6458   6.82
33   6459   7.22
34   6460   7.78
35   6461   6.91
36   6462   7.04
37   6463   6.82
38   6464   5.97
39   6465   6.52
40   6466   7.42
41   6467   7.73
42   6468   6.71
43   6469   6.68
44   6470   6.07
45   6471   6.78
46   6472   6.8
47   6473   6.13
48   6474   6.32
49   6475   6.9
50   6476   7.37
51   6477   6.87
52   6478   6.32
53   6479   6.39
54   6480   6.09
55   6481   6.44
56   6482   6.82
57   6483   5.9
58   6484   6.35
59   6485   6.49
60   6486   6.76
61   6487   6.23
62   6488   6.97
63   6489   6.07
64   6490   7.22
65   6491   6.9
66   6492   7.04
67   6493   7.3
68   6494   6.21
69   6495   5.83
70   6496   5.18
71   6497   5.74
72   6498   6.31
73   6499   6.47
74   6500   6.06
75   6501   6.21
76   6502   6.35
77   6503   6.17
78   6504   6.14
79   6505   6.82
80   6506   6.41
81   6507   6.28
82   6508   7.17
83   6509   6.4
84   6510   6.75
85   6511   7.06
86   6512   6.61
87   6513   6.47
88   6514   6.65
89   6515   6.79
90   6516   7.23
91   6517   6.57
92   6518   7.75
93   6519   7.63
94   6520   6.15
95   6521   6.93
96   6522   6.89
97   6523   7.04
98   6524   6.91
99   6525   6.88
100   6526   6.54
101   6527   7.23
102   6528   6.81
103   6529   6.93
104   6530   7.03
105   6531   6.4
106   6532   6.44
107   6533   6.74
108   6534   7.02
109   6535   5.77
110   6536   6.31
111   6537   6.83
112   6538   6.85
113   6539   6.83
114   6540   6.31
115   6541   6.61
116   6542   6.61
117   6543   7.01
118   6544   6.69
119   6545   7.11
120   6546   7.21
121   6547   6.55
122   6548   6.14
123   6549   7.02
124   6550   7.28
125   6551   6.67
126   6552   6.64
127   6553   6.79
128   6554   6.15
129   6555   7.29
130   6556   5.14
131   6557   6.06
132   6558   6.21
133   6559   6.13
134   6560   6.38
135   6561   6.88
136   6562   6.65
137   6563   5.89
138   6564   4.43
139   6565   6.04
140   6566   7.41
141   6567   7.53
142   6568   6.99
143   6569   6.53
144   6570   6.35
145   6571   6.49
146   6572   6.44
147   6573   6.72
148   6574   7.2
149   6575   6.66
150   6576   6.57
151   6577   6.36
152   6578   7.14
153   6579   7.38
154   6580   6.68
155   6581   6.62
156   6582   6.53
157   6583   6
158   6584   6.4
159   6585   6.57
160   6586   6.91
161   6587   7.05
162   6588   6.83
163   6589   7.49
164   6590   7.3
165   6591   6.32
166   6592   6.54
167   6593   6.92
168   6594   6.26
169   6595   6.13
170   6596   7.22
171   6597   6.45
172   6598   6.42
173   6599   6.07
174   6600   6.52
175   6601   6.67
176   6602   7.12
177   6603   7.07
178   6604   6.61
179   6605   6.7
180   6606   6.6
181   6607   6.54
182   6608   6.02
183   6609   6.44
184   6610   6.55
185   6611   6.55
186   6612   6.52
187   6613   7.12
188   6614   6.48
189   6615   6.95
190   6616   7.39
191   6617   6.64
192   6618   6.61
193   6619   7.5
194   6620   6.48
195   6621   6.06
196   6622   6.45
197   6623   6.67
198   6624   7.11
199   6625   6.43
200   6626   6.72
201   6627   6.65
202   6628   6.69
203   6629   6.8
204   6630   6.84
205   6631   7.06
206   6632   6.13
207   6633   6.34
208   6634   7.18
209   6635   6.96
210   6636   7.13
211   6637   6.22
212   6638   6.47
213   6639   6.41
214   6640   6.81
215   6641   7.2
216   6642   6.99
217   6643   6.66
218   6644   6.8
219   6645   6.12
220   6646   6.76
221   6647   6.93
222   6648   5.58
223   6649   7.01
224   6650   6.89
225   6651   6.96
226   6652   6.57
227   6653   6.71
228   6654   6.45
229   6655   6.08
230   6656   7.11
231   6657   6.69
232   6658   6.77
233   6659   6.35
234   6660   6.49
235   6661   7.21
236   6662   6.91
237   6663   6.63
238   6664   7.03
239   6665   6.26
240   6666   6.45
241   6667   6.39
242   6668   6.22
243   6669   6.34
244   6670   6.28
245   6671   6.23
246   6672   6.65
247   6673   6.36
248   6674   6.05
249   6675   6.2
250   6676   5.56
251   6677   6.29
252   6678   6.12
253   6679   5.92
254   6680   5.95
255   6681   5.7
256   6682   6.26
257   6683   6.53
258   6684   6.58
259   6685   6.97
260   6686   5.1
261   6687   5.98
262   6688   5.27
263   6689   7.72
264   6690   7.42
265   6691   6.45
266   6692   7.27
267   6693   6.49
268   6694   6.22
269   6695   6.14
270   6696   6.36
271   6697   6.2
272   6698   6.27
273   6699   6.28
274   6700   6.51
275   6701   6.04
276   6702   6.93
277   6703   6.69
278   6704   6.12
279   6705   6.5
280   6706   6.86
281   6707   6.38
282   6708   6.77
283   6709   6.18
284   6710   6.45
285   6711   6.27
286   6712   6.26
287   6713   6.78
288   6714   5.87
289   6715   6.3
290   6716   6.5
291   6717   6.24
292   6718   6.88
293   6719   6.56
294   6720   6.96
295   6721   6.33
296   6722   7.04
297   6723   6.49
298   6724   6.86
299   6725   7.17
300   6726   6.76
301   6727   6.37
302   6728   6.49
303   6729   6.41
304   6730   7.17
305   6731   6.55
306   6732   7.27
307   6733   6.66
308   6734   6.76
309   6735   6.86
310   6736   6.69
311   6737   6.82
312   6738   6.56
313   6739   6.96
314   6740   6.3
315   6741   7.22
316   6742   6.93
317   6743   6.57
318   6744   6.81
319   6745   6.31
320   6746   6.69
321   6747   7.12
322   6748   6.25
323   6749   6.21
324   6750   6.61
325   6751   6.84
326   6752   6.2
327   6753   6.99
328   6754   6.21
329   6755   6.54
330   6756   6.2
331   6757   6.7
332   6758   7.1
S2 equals -1.51 angstroms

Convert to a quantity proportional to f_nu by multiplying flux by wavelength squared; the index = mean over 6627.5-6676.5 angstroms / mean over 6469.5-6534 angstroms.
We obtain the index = 1.04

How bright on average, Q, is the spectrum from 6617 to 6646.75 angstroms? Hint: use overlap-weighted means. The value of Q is 6.7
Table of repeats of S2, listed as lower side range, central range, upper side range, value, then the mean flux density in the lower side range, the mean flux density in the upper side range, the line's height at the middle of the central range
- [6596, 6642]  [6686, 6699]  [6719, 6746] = 0.6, 6.68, 6.74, 6.72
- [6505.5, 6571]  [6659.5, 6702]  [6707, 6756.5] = 1.6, 6.66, 6.61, 6.63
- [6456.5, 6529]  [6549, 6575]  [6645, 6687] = 0.2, 6.67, 6.42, 6.57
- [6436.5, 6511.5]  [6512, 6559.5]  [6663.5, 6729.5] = -1.4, 6.56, 6.42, 6.52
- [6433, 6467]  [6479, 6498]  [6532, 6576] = 0.6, 6.67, 6.57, 6.63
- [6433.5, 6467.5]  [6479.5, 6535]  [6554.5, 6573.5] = -0.5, 6.7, 6.4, 6.55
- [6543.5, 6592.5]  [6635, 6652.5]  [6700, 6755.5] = -0.2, 6.62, 6.61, 6.61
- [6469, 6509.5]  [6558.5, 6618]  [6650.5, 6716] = -1.8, 6.46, 6.42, 6.44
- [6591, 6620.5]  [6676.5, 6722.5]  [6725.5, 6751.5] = 1.9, 6.65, 6.7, 6.69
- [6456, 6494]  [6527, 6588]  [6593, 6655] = 0.7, 6.73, 6.66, 6.69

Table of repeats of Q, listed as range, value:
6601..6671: 6.66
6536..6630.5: 6.64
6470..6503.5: 6.45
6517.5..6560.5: 6.7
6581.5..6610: 6.63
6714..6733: 6.66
